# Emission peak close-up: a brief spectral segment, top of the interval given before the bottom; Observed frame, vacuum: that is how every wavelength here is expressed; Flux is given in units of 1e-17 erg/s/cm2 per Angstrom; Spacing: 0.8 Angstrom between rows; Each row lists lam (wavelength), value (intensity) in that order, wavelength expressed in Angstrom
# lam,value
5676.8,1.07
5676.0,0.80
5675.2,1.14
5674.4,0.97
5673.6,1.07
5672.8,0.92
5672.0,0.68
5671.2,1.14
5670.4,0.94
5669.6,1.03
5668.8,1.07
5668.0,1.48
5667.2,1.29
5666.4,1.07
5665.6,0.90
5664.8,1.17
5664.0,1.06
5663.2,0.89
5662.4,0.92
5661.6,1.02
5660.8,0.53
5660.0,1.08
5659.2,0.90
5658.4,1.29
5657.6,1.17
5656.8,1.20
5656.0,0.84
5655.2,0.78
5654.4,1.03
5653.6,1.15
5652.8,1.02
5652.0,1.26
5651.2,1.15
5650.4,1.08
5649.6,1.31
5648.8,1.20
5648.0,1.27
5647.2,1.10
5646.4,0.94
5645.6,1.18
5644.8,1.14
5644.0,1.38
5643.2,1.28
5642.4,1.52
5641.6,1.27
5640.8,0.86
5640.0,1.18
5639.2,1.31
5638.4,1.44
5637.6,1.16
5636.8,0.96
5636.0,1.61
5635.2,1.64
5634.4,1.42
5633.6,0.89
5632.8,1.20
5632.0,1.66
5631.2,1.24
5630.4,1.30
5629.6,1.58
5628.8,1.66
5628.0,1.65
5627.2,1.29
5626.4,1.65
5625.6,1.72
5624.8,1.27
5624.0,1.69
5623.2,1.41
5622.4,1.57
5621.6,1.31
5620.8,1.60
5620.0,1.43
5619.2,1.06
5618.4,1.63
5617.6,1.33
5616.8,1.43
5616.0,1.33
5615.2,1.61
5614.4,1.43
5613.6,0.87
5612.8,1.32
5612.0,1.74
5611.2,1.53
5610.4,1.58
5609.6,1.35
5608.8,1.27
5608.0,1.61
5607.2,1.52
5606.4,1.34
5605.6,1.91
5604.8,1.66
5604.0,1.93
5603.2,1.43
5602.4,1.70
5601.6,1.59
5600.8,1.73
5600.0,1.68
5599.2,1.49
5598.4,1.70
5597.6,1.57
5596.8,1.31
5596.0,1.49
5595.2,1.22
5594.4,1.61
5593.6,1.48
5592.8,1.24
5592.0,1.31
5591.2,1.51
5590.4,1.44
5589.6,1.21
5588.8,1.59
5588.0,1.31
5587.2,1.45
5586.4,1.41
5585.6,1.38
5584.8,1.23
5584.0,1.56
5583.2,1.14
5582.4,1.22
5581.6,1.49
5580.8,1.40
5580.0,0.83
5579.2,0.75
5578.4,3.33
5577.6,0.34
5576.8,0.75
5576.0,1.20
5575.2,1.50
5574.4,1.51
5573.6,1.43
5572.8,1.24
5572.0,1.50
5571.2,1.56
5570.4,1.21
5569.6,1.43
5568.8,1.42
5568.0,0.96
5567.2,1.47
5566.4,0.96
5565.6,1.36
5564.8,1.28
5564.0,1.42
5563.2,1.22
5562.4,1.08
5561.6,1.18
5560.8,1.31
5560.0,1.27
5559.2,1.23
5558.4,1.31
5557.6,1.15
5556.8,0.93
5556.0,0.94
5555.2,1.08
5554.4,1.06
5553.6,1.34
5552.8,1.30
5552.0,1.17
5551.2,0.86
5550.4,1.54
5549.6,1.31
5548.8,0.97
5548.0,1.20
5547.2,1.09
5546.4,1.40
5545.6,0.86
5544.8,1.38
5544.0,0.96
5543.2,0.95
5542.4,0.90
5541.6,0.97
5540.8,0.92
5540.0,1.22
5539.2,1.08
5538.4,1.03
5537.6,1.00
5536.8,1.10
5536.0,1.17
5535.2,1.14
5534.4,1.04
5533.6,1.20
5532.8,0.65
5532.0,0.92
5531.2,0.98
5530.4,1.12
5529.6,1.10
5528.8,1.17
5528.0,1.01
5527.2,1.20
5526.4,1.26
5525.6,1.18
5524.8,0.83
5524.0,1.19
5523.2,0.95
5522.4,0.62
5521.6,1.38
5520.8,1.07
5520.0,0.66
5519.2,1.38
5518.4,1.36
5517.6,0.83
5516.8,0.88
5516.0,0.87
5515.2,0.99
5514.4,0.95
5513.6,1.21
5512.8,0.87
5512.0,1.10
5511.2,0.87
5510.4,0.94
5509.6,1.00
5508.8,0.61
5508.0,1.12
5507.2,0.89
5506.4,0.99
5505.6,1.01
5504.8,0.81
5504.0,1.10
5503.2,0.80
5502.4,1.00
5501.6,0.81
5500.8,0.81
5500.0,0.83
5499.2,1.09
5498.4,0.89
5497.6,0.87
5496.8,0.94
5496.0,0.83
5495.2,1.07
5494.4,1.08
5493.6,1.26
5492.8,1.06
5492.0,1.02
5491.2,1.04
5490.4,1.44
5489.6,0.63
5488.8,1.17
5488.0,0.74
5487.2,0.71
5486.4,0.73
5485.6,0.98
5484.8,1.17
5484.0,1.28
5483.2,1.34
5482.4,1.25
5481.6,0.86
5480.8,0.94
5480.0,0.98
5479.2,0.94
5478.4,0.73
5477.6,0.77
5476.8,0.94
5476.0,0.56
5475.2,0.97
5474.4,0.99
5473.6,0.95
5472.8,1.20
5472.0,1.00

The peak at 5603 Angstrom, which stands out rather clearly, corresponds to C III]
